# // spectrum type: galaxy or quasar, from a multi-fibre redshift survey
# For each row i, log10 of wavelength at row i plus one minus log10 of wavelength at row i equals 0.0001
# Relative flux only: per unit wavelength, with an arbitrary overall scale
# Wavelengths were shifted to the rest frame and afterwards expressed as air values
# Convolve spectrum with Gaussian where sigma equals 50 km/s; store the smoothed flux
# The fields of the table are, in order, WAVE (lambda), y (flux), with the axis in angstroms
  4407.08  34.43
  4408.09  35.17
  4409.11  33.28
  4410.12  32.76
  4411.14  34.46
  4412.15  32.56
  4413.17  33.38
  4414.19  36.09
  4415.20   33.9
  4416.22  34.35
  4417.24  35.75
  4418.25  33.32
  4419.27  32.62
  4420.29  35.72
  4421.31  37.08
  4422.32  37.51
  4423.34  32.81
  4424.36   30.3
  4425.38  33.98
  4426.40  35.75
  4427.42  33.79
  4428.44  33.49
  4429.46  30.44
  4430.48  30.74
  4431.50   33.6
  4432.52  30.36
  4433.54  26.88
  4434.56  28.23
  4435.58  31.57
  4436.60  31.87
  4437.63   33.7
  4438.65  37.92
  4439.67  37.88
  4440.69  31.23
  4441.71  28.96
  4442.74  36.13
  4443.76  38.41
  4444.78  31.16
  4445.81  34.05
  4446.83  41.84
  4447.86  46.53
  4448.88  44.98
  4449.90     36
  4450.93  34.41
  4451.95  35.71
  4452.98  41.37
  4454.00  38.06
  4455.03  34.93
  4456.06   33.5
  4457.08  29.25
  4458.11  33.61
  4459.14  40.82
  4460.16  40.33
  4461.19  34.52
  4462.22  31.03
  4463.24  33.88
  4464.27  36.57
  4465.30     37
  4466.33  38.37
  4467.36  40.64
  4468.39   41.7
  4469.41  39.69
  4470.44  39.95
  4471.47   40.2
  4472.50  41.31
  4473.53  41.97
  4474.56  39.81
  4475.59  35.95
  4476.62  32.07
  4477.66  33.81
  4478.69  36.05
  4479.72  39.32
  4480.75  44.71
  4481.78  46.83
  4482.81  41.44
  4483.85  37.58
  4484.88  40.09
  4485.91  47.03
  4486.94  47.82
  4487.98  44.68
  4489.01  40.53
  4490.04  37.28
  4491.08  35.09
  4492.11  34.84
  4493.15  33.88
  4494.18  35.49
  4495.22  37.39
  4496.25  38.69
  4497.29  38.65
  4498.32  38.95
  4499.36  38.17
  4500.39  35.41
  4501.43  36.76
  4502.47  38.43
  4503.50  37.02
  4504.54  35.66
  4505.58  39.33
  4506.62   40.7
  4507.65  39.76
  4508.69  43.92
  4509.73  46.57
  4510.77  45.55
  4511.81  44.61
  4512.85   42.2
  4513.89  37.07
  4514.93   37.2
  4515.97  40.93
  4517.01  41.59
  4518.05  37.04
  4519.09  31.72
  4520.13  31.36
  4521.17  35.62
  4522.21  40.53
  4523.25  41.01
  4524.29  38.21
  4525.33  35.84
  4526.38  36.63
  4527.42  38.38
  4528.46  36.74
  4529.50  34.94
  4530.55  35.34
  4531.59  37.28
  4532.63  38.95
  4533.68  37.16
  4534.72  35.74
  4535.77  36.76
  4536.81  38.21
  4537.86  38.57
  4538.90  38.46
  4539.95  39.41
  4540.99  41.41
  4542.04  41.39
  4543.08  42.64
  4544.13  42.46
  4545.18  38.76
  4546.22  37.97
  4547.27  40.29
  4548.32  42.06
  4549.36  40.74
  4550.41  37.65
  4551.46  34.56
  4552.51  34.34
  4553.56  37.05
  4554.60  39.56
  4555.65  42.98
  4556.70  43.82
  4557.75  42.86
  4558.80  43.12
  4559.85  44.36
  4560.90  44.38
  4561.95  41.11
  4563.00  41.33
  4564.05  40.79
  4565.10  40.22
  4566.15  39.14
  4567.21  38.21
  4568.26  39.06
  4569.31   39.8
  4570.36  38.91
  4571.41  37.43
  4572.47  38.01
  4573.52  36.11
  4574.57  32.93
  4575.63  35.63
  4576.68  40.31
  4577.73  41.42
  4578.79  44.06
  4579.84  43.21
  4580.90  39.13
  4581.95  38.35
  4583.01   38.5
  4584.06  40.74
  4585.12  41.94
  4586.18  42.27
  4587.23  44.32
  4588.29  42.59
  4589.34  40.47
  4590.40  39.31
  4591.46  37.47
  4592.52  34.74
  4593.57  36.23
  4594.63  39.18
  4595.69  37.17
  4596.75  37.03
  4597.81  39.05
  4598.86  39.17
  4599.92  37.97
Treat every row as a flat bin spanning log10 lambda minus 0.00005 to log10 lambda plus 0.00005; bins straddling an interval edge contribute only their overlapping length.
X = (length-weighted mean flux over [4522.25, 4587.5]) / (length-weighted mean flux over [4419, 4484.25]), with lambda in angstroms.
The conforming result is 1.09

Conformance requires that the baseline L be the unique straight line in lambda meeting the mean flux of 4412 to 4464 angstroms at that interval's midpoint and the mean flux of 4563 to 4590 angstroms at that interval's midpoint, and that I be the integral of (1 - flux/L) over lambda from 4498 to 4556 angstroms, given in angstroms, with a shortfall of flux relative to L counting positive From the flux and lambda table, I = -1.2 angstroms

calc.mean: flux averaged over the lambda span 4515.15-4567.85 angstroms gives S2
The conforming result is 39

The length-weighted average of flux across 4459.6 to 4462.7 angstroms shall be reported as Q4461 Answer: 35.4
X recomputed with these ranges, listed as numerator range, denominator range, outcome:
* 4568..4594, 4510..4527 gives 1.02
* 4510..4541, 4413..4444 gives 1.14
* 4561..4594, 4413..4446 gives 1.18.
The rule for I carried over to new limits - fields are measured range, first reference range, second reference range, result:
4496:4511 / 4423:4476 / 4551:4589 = -0.7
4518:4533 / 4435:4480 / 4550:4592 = 0.8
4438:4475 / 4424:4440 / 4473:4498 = -1.8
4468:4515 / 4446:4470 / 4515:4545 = -2.3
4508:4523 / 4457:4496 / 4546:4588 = -0.2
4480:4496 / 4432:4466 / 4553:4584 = -1.5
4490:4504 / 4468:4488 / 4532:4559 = 1.2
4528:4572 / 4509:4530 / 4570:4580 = -0.8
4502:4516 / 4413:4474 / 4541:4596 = -1.1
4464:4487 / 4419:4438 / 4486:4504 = -2.0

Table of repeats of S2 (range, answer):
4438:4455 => 37.1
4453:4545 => 38.5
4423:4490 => 36.8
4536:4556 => 39.3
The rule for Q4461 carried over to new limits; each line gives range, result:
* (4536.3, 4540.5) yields 38.7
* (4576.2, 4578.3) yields 40.9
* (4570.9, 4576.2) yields 36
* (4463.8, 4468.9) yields 38.9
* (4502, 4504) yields 37.8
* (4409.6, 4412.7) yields 33.3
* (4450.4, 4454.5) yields 37.4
